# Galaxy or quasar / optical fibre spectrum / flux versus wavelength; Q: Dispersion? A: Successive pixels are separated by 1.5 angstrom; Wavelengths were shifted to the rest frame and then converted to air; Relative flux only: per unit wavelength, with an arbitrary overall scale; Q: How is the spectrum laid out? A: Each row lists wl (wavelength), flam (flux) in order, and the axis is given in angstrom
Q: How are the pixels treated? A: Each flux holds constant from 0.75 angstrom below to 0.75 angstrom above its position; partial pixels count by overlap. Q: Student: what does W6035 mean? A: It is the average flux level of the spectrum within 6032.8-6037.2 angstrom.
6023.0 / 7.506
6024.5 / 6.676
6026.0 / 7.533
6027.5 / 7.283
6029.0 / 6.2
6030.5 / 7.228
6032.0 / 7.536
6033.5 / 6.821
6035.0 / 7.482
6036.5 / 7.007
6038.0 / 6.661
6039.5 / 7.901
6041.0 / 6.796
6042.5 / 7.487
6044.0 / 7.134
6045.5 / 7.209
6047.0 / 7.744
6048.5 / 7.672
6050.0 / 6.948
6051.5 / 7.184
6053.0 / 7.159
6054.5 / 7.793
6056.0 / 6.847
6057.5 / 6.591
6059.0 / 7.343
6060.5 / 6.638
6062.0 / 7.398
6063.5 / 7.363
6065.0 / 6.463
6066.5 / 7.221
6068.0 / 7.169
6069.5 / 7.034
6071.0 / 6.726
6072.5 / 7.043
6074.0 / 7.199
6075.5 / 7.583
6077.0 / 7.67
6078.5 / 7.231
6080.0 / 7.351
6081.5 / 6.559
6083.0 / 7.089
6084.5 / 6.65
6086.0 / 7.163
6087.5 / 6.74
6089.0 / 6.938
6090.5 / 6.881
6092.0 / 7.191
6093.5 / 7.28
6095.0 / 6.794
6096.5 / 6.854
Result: 7.11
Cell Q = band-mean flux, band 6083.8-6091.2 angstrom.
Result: 6.88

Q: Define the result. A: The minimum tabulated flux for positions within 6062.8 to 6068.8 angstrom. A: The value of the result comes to 6.463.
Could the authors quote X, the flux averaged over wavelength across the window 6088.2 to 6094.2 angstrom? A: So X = 7.07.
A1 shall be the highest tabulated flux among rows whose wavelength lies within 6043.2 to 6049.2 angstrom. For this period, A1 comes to 7.744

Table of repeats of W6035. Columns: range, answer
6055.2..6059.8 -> 6.93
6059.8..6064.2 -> 7.14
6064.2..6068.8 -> 6.96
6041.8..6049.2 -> 7.45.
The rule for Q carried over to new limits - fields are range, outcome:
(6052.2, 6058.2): 7.1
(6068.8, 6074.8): 7.01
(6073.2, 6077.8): 7.48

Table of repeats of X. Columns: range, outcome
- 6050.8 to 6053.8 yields 7.18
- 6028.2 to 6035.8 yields 7.05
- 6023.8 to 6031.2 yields 6.98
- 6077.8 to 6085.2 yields 6.98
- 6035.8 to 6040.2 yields 7.18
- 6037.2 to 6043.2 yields 7.21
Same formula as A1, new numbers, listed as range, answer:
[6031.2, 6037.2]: 7.536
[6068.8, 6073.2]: 7.043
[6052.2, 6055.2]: 7.793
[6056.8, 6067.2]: 7.398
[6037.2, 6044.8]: 7.901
